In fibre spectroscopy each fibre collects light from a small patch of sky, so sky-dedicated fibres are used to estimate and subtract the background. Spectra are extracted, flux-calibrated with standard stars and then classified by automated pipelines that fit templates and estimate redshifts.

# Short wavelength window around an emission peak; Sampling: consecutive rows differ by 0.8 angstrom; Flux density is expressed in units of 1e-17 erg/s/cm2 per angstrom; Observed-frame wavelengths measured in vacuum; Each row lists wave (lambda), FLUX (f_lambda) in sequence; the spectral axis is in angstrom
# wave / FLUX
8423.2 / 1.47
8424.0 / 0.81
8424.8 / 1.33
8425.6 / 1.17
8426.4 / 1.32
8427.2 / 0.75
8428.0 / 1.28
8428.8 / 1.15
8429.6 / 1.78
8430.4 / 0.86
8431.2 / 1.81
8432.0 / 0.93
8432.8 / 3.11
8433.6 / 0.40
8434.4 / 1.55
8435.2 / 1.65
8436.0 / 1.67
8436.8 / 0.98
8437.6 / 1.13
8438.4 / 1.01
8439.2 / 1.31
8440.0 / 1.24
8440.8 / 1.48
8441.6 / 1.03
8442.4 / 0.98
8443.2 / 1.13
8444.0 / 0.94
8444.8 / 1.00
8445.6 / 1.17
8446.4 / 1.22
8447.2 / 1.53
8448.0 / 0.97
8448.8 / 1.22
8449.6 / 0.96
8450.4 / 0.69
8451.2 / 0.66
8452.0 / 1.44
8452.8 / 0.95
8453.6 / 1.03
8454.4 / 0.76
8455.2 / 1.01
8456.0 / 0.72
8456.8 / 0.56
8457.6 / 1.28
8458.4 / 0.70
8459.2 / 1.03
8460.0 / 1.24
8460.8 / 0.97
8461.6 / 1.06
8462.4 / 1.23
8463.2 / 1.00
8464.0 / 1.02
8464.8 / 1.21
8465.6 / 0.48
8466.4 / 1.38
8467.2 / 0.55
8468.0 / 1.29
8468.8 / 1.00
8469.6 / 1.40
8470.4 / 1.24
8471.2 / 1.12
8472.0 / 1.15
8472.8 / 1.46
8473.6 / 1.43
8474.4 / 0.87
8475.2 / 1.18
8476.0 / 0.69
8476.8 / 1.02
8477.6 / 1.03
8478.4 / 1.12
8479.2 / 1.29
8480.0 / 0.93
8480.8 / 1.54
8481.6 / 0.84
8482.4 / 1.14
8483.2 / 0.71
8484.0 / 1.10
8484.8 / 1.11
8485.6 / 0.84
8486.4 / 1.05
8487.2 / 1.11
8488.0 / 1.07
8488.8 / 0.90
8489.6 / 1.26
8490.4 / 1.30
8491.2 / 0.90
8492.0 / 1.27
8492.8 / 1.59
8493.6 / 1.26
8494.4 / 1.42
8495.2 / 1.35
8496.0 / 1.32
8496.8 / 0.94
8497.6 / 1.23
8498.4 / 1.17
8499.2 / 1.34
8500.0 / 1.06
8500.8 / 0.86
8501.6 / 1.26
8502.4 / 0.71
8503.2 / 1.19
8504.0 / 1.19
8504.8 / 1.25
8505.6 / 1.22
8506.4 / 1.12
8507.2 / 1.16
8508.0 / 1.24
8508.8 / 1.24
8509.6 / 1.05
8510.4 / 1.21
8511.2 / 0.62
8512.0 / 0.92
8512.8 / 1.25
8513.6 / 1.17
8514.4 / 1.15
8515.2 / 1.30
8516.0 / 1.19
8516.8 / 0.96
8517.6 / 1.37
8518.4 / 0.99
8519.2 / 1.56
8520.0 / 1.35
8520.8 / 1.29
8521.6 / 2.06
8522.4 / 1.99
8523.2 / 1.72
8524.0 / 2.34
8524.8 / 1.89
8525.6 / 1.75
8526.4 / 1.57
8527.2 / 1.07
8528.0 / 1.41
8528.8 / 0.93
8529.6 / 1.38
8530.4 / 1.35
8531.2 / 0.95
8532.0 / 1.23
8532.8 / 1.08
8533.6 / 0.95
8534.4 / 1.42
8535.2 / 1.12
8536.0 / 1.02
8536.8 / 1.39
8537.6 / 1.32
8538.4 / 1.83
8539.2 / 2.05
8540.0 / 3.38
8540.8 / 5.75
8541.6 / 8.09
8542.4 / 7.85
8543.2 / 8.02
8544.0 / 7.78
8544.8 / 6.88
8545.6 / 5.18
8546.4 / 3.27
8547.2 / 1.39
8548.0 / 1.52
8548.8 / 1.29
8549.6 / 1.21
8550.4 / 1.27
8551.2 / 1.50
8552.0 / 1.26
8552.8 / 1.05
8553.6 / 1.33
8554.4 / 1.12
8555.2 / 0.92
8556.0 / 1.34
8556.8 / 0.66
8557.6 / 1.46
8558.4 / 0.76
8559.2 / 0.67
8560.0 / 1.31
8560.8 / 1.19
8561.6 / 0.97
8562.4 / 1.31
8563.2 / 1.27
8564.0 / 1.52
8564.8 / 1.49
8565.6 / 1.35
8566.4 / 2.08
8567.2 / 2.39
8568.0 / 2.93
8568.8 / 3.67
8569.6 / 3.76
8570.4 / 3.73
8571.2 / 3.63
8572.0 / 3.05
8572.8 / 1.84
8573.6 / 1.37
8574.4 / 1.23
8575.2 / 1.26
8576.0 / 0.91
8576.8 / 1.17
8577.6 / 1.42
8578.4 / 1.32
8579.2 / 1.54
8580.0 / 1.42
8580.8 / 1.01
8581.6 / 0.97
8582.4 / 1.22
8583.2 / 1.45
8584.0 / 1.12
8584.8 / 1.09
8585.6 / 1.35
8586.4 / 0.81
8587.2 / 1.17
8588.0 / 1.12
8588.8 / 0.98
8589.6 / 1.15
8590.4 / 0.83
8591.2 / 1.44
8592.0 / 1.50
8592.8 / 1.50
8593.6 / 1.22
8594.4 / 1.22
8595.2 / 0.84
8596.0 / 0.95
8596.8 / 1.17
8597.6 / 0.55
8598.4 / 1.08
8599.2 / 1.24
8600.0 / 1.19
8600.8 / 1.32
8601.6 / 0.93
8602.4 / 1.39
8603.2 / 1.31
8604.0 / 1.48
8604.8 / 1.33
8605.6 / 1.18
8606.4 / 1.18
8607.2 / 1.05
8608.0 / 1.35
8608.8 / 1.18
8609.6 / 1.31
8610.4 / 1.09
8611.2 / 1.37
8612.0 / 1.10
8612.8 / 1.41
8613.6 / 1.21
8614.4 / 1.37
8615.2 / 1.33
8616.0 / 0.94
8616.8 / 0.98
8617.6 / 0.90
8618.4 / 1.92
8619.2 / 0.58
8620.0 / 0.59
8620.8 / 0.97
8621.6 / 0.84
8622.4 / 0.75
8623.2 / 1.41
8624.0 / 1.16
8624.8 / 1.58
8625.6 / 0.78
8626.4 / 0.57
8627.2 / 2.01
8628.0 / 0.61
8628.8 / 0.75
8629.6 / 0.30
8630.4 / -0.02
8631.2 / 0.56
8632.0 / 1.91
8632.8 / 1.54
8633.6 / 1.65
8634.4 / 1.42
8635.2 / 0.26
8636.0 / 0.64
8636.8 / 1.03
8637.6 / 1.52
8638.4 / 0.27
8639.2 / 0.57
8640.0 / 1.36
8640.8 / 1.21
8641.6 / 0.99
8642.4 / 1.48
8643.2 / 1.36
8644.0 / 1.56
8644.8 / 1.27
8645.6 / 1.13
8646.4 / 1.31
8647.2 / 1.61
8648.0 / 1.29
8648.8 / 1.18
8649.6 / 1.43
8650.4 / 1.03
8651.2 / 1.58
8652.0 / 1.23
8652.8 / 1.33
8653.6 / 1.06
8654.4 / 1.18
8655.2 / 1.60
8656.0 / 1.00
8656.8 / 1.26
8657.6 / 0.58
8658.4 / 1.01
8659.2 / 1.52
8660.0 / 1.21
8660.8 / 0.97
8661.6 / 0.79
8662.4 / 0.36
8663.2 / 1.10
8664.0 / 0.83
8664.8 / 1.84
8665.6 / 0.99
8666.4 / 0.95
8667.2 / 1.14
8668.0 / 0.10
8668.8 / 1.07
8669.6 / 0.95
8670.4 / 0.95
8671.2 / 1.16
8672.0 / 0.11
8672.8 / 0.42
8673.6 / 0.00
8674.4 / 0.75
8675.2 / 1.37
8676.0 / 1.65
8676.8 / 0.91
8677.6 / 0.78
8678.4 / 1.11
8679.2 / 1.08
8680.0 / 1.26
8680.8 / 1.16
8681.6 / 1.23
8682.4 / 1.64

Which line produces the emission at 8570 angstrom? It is [N II] 6583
